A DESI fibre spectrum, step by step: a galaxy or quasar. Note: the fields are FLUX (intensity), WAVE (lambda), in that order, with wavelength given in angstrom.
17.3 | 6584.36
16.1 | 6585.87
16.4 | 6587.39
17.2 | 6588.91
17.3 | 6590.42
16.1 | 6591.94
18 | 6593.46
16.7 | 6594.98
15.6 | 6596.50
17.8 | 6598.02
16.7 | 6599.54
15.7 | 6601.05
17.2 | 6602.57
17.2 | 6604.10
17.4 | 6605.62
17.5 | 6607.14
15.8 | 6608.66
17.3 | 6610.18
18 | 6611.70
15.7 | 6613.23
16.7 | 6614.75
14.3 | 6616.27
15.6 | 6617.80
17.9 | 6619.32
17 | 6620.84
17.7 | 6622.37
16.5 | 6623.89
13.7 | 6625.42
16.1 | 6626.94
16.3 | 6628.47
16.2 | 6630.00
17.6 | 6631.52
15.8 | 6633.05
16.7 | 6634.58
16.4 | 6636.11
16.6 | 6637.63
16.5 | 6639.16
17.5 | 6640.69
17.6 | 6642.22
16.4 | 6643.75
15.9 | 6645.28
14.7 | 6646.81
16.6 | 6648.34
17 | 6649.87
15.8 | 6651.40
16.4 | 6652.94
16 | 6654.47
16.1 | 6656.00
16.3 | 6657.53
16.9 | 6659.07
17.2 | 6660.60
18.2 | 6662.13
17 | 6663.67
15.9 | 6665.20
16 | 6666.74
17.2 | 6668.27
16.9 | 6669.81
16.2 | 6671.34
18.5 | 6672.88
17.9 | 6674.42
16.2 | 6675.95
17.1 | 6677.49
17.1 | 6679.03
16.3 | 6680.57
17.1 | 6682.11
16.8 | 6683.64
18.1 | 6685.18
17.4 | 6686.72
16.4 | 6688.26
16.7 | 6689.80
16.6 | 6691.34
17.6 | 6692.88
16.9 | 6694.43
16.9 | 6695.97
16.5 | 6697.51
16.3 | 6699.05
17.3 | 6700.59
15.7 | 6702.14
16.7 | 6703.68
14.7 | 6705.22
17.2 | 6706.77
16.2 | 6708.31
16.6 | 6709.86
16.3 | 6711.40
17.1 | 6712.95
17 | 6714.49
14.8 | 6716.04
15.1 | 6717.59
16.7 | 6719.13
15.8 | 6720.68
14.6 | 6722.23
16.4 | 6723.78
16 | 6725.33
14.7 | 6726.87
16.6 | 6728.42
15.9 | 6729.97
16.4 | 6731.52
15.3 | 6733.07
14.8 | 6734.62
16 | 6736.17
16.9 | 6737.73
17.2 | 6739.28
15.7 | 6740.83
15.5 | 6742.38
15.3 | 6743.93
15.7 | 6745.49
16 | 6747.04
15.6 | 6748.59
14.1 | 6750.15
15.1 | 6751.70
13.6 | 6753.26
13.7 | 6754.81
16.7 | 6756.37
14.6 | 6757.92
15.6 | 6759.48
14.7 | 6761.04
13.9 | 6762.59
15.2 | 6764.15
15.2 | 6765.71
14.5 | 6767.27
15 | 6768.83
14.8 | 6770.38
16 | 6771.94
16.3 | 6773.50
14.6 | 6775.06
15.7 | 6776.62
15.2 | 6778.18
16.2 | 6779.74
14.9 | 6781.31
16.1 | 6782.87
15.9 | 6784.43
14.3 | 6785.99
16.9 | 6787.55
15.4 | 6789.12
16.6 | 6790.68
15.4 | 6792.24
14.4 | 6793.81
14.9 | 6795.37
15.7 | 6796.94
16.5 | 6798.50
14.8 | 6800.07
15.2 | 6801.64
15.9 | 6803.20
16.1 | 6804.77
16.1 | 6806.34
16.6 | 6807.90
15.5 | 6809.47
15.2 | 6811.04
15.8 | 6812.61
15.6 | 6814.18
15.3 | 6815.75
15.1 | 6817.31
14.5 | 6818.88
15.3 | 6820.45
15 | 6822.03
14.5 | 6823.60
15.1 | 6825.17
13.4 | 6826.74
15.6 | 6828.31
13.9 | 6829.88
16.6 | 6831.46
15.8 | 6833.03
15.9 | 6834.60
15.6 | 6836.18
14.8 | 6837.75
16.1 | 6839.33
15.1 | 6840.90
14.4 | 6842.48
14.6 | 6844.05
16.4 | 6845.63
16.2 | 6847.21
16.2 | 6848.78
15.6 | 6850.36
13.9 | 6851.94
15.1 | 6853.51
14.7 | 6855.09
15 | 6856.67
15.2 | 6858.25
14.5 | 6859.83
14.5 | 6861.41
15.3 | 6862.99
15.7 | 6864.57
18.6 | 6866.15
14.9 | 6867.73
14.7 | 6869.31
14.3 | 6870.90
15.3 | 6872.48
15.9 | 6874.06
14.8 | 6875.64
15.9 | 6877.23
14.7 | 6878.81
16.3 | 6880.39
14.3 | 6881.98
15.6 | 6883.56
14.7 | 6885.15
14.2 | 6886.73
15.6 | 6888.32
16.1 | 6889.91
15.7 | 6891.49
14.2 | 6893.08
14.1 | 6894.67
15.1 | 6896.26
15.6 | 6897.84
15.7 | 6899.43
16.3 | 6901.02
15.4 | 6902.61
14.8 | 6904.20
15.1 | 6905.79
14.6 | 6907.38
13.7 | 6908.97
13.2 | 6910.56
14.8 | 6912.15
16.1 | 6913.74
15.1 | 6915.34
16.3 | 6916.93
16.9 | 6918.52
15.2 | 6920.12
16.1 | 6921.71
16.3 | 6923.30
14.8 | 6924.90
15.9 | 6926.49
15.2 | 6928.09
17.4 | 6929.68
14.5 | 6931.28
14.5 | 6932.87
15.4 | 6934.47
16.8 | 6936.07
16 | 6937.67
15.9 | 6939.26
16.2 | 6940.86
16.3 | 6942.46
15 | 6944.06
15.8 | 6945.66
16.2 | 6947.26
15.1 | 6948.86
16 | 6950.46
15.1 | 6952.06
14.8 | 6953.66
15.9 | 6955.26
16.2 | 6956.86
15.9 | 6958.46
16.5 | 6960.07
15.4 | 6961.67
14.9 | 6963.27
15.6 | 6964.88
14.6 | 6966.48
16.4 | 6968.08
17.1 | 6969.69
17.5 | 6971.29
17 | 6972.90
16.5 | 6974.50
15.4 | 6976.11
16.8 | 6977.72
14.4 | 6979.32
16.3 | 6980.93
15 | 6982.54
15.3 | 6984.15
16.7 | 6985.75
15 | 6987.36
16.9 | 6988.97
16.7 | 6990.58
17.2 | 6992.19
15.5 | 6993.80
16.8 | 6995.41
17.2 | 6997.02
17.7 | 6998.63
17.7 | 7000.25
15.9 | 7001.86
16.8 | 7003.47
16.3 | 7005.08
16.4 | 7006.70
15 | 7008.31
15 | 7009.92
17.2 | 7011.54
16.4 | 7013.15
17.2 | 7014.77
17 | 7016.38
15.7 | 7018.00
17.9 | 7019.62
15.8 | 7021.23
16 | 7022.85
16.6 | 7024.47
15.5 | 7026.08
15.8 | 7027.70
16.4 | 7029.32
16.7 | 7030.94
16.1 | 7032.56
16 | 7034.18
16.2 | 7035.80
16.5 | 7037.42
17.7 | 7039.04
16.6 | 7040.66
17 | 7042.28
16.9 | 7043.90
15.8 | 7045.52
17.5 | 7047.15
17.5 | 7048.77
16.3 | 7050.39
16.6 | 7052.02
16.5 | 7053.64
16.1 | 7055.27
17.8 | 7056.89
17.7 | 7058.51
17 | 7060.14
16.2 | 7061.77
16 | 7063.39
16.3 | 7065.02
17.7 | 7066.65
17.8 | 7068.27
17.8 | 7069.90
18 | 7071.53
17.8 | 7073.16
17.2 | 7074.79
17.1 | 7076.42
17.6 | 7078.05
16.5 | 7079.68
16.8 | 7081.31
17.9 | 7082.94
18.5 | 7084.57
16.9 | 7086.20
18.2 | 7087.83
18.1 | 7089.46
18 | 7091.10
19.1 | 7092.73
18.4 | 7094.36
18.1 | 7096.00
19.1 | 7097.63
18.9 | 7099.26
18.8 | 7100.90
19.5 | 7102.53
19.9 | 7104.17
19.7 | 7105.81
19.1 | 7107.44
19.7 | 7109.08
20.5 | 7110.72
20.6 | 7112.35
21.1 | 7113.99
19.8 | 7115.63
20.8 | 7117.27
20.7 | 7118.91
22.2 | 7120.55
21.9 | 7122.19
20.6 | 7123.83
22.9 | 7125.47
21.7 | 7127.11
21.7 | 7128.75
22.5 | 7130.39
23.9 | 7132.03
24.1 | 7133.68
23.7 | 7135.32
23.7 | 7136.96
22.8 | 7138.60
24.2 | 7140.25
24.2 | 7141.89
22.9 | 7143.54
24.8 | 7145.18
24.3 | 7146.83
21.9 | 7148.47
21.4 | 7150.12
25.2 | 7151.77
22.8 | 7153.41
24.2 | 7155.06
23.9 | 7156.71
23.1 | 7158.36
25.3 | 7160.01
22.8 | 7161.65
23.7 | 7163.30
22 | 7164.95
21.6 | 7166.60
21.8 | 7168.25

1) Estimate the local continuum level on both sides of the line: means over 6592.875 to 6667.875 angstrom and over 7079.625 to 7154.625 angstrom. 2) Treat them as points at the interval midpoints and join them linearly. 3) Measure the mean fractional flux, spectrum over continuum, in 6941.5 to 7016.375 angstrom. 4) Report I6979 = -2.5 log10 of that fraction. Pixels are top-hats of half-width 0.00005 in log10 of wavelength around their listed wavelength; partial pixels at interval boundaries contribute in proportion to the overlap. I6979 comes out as 0.22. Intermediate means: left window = 16.6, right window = 20.9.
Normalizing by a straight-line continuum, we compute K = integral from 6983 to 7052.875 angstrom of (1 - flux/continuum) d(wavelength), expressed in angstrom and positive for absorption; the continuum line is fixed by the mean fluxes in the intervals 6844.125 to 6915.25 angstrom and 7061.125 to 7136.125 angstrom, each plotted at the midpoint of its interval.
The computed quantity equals 5.2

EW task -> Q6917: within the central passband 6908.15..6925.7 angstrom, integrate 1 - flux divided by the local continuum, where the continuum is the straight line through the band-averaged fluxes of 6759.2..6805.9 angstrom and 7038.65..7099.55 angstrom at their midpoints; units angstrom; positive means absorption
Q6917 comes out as 1.1 angstrom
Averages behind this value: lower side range 15.4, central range 15.3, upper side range 17.4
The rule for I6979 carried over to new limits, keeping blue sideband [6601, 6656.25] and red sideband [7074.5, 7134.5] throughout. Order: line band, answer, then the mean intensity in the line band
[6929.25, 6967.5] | 0.19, 15.7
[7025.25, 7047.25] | 0.17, 16.4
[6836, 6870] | 0.17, 15.3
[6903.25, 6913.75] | 0.26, 14.5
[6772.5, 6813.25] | 0.13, 15.6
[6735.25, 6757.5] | 0.12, 15.5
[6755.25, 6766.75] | 0.16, 15.1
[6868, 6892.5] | 0.20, 15.2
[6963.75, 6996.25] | 0.17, 16.1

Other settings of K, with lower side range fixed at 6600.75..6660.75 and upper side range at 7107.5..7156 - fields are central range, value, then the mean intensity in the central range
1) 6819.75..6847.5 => 5.4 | 15.2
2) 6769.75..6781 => 1.6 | 15.5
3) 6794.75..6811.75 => 2.6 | 15.7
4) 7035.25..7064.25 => 6.3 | 16.8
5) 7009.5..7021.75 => 2.6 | 16.6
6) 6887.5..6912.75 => 6.0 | 15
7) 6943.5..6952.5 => 2.1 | 15.6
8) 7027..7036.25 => 2.2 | 16.2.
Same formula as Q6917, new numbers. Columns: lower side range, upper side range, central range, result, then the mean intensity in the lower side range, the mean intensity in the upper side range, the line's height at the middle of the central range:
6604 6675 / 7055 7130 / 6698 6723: 1.2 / 16.6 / 18.8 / 17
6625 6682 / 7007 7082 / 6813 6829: 1.6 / 16.6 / 16.7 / 16.6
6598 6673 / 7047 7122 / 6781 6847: 7.1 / 16.6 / 18.3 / 17.3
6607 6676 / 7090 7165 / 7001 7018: 3.5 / 16.6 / 21.7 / 20.5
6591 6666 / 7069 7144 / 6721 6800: 9.4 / 16.6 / 20.1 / 17.5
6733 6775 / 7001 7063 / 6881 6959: 2.9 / 15.3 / 16.5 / 16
